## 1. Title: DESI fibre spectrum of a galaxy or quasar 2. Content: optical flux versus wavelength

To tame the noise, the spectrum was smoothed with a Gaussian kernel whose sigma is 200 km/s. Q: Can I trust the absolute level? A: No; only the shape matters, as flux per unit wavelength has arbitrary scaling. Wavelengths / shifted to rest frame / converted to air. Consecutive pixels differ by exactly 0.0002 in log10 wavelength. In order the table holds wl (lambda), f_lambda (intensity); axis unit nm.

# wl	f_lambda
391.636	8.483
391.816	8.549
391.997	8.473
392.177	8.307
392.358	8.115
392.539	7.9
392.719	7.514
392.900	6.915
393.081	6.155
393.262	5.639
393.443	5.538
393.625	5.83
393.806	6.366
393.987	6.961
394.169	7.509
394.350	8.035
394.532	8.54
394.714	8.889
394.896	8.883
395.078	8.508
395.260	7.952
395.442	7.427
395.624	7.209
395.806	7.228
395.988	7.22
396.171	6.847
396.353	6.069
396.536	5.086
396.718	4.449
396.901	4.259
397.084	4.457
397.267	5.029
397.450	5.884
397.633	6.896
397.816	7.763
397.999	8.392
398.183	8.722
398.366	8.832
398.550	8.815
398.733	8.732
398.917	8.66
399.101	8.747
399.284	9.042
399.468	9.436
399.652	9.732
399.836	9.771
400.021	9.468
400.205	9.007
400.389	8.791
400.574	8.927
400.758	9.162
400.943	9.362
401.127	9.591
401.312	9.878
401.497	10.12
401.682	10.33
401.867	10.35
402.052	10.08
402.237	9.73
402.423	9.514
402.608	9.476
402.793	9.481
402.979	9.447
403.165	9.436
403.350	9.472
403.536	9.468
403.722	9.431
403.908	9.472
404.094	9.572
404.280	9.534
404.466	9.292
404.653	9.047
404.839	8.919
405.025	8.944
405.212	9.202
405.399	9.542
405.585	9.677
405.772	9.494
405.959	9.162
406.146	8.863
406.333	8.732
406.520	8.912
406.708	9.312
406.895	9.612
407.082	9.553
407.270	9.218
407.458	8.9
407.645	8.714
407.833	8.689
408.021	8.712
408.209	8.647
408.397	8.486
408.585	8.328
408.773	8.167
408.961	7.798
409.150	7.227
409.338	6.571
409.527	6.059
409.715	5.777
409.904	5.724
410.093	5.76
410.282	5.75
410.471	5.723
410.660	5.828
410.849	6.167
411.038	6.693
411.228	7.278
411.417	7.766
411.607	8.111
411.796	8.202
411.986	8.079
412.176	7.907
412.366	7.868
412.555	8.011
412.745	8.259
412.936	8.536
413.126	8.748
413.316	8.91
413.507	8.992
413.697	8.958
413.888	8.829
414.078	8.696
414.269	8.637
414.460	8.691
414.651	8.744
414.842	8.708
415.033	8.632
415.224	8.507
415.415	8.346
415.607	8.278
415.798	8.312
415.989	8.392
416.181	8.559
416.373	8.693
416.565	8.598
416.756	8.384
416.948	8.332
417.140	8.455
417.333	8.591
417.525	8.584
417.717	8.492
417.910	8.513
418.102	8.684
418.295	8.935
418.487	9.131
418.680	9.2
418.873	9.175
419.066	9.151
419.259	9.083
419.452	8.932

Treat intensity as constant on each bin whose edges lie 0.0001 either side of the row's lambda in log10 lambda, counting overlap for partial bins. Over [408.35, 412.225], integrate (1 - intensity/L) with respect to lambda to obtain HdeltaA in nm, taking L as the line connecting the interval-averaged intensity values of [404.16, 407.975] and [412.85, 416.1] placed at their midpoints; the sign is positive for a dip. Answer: 0.831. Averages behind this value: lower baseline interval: 9.16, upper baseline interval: 8.64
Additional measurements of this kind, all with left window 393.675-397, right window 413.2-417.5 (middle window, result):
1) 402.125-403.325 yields -0.30 nm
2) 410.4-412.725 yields 0.27 nm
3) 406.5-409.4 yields -0.19 nm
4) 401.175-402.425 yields -0.41 nm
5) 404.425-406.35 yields -0.33 nm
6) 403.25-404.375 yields -0.26 nm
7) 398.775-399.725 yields -0.22 nm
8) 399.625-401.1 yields -0.36 nm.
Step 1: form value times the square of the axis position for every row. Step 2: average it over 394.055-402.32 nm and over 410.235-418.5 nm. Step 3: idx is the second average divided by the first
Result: 1.1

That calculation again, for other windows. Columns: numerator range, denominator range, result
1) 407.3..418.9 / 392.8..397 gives 1.29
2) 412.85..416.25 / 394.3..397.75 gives 1.40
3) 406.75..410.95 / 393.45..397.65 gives 1.20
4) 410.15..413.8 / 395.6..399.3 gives 1.17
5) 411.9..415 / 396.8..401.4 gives 1.10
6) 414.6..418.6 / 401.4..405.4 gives 0.96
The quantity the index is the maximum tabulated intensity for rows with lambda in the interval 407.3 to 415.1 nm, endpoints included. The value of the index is 8.992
